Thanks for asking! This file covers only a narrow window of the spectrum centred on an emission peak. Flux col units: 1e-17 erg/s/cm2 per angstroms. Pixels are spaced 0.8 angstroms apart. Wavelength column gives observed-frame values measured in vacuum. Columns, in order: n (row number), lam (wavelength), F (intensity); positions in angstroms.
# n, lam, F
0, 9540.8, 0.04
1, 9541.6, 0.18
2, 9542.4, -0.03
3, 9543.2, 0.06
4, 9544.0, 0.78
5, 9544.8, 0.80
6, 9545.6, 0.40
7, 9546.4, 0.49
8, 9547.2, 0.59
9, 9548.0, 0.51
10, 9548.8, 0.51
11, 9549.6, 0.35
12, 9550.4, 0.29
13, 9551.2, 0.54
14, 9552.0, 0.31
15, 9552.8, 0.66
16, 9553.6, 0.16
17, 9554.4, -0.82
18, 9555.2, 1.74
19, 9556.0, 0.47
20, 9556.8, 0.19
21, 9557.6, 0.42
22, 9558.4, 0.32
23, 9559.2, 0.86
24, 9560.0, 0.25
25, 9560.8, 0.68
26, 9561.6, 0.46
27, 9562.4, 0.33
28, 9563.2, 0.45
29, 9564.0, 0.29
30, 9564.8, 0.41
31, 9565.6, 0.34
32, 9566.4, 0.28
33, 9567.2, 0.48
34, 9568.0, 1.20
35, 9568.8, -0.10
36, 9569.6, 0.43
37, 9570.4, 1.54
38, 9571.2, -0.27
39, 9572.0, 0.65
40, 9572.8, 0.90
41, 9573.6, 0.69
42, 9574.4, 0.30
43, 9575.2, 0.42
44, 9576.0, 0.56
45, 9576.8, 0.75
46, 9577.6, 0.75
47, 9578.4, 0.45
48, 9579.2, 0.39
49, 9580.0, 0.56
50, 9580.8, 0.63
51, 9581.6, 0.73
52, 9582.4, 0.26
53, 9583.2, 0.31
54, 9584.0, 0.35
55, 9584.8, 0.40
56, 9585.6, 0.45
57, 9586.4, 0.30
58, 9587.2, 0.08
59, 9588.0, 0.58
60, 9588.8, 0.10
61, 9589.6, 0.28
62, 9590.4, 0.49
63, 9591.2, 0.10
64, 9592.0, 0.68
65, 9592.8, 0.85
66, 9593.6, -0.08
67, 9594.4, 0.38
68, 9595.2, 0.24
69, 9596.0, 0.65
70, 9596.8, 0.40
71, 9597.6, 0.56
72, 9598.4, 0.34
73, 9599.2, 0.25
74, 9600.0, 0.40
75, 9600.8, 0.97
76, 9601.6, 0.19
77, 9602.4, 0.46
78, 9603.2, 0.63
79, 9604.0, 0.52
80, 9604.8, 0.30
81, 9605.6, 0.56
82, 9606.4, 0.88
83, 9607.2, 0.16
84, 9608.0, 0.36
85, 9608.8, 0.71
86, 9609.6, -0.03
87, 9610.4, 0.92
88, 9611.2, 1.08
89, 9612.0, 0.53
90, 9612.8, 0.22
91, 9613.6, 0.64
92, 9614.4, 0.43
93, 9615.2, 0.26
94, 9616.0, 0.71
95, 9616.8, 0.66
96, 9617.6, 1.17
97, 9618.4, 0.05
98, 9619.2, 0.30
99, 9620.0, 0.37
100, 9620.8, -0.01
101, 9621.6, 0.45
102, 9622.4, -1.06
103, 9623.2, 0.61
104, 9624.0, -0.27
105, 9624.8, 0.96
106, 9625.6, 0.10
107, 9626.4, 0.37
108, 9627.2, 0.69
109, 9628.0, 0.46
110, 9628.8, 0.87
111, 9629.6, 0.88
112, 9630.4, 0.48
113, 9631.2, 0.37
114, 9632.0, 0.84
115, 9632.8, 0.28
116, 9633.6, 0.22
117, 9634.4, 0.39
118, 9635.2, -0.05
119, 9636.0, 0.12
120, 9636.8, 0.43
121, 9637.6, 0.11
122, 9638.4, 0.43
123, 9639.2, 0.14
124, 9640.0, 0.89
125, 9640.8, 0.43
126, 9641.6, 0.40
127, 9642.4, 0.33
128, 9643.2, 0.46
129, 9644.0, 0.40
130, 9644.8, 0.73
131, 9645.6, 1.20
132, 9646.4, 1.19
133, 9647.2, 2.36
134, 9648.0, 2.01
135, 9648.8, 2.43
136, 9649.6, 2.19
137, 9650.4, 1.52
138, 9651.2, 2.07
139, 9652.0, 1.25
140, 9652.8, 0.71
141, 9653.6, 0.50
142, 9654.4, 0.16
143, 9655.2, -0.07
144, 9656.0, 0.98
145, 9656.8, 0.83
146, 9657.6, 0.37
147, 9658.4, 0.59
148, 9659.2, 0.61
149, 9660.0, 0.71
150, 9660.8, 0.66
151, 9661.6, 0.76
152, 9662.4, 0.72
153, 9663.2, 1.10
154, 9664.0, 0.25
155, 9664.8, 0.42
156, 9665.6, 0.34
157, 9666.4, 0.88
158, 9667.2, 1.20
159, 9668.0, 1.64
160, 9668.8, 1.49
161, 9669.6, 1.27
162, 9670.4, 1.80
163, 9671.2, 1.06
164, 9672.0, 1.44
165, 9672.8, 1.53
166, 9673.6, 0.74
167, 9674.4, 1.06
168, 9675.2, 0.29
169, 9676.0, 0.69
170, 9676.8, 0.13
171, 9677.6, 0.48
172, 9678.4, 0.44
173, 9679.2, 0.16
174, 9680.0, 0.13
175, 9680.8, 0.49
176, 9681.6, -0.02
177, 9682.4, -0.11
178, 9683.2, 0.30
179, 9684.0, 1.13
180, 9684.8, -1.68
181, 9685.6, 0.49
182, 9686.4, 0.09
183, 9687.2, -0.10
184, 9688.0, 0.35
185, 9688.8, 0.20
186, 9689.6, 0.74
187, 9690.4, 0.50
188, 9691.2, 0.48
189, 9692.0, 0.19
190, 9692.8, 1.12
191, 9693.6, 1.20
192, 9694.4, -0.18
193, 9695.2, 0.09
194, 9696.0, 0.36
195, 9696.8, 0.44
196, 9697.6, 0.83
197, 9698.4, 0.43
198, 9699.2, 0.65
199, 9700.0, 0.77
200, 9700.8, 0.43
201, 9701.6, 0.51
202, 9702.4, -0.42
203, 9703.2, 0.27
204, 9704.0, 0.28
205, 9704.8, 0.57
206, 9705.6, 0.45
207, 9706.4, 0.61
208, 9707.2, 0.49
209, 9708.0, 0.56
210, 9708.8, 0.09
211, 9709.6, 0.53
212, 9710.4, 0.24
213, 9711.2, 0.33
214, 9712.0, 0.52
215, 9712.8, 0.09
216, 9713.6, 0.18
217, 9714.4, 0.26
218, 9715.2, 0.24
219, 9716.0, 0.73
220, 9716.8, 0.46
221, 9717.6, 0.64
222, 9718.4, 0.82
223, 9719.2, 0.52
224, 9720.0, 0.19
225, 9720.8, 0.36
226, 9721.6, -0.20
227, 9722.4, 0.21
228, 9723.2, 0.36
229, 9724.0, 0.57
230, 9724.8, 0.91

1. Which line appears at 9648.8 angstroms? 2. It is [S II]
